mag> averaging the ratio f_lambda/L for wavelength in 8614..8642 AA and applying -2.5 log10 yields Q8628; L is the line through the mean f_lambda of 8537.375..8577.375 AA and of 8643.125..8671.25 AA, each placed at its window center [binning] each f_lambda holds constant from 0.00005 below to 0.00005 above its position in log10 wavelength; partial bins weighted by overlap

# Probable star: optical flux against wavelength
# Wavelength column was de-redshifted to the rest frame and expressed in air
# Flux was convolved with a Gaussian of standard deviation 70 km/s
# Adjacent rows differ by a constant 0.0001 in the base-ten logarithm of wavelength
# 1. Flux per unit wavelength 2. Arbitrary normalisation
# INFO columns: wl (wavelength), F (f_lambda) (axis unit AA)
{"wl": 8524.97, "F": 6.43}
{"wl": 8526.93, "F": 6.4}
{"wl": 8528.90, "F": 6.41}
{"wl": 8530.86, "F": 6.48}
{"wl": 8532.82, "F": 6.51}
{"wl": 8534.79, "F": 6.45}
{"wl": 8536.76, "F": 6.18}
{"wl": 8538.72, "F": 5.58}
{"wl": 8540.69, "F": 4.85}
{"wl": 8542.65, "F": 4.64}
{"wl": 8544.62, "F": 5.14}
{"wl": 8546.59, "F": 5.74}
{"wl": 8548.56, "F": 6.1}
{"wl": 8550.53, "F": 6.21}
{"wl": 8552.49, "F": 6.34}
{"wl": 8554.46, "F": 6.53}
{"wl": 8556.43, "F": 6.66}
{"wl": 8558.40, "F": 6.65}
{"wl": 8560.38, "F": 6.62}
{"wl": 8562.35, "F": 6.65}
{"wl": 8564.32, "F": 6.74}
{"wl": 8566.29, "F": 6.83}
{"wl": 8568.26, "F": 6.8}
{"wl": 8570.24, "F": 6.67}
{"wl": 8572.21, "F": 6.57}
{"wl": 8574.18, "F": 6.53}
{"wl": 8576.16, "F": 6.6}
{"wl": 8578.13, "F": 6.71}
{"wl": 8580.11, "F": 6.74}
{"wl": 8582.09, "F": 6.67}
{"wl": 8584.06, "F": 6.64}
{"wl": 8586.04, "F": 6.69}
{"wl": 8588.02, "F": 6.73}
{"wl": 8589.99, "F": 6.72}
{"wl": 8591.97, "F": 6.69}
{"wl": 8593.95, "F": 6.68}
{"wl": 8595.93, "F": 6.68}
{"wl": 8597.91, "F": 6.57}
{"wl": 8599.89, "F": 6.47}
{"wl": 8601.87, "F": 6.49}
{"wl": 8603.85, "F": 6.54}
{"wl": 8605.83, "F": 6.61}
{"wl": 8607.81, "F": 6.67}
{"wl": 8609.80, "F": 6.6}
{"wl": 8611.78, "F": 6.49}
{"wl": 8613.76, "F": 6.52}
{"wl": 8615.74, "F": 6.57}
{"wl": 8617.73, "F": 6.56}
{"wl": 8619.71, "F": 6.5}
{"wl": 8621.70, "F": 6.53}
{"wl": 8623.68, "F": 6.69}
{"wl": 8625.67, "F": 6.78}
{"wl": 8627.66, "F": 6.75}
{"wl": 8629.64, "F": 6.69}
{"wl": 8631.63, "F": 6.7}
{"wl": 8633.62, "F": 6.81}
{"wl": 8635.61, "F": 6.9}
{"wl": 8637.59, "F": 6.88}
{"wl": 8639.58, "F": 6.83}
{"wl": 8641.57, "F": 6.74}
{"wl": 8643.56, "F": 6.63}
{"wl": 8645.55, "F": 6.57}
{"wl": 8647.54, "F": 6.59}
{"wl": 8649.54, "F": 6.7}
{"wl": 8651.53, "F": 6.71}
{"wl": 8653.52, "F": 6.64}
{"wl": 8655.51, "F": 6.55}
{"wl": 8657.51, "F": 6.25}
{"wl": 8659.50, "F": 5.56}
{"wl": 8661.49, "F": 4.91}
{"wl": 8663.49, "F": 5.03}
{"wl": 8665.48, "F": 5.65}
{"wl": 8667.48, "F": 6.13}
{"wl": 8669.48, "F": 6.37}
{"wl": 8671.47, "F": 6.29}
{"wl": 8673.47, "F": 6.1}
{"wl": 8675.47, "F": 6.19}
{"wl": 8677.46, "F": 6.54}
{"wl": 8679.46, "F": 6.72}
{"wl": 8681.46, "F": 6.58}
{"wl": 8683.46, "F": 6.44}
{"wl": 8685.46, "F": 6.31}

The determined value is -0.09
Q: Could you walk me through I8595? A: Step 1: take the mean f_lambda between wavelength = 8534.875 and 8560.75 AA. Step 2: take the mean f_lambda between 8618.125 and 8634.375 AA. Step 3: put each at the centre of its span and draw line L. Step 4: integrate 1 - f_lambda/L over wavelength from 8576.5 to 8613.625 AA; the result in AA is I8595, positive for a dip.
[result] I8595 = -1.45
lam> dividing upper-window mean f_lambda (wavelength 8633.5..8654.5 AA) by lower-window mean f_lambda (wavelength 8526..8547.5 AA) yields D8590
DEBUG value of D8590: 1.1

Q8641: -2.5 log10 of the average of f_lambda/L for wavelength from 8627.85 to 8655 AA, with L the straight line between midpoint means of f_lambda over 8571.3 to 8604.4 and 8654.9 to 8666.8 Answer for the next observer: -0.14 mag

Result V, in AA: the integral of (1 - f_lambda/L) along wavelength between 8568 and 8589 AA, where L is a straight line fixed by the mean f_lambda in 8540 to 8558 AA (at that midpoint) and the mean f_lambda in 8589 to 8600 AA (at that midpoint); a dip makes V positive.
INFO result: -1.0 AA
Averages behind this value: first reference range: 5.85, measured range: 6.66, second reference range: 6.65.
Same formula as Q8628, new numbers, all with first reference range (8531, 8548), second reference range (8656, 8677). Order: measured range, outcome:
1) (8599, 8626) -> -0.14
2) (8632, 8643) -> -0.17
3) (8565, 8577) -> -0.16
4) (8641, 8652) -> -0.14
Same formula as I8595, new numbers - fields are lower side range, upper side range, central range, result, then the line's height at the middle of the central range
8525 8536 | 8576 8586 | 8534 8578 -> 2.2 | 6.56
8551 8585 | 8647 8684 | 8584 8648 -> -2.3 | 6.42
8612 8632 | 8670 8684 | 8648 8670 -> 1.5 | 6.48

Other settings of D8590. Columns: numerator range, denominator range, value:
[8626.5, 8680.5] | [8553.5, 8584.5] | 0.96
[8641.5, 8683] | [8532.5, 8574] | 1.01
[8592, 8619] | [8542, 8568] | 1.05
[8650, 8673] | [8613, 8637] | 0.90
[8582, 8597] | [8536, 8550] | 1.22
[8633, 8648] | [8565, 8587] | 1.01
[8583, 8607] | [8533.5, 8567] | 1.08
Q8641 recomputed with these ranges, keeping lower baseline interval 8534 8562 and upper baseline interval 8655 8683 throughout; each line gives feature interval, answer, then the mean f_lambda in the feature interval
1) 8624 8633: -0.12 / 6.73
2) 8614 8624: -0.09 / 6.56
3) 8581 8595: -0.12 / 6.69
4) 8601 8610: -0.10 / 6.58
